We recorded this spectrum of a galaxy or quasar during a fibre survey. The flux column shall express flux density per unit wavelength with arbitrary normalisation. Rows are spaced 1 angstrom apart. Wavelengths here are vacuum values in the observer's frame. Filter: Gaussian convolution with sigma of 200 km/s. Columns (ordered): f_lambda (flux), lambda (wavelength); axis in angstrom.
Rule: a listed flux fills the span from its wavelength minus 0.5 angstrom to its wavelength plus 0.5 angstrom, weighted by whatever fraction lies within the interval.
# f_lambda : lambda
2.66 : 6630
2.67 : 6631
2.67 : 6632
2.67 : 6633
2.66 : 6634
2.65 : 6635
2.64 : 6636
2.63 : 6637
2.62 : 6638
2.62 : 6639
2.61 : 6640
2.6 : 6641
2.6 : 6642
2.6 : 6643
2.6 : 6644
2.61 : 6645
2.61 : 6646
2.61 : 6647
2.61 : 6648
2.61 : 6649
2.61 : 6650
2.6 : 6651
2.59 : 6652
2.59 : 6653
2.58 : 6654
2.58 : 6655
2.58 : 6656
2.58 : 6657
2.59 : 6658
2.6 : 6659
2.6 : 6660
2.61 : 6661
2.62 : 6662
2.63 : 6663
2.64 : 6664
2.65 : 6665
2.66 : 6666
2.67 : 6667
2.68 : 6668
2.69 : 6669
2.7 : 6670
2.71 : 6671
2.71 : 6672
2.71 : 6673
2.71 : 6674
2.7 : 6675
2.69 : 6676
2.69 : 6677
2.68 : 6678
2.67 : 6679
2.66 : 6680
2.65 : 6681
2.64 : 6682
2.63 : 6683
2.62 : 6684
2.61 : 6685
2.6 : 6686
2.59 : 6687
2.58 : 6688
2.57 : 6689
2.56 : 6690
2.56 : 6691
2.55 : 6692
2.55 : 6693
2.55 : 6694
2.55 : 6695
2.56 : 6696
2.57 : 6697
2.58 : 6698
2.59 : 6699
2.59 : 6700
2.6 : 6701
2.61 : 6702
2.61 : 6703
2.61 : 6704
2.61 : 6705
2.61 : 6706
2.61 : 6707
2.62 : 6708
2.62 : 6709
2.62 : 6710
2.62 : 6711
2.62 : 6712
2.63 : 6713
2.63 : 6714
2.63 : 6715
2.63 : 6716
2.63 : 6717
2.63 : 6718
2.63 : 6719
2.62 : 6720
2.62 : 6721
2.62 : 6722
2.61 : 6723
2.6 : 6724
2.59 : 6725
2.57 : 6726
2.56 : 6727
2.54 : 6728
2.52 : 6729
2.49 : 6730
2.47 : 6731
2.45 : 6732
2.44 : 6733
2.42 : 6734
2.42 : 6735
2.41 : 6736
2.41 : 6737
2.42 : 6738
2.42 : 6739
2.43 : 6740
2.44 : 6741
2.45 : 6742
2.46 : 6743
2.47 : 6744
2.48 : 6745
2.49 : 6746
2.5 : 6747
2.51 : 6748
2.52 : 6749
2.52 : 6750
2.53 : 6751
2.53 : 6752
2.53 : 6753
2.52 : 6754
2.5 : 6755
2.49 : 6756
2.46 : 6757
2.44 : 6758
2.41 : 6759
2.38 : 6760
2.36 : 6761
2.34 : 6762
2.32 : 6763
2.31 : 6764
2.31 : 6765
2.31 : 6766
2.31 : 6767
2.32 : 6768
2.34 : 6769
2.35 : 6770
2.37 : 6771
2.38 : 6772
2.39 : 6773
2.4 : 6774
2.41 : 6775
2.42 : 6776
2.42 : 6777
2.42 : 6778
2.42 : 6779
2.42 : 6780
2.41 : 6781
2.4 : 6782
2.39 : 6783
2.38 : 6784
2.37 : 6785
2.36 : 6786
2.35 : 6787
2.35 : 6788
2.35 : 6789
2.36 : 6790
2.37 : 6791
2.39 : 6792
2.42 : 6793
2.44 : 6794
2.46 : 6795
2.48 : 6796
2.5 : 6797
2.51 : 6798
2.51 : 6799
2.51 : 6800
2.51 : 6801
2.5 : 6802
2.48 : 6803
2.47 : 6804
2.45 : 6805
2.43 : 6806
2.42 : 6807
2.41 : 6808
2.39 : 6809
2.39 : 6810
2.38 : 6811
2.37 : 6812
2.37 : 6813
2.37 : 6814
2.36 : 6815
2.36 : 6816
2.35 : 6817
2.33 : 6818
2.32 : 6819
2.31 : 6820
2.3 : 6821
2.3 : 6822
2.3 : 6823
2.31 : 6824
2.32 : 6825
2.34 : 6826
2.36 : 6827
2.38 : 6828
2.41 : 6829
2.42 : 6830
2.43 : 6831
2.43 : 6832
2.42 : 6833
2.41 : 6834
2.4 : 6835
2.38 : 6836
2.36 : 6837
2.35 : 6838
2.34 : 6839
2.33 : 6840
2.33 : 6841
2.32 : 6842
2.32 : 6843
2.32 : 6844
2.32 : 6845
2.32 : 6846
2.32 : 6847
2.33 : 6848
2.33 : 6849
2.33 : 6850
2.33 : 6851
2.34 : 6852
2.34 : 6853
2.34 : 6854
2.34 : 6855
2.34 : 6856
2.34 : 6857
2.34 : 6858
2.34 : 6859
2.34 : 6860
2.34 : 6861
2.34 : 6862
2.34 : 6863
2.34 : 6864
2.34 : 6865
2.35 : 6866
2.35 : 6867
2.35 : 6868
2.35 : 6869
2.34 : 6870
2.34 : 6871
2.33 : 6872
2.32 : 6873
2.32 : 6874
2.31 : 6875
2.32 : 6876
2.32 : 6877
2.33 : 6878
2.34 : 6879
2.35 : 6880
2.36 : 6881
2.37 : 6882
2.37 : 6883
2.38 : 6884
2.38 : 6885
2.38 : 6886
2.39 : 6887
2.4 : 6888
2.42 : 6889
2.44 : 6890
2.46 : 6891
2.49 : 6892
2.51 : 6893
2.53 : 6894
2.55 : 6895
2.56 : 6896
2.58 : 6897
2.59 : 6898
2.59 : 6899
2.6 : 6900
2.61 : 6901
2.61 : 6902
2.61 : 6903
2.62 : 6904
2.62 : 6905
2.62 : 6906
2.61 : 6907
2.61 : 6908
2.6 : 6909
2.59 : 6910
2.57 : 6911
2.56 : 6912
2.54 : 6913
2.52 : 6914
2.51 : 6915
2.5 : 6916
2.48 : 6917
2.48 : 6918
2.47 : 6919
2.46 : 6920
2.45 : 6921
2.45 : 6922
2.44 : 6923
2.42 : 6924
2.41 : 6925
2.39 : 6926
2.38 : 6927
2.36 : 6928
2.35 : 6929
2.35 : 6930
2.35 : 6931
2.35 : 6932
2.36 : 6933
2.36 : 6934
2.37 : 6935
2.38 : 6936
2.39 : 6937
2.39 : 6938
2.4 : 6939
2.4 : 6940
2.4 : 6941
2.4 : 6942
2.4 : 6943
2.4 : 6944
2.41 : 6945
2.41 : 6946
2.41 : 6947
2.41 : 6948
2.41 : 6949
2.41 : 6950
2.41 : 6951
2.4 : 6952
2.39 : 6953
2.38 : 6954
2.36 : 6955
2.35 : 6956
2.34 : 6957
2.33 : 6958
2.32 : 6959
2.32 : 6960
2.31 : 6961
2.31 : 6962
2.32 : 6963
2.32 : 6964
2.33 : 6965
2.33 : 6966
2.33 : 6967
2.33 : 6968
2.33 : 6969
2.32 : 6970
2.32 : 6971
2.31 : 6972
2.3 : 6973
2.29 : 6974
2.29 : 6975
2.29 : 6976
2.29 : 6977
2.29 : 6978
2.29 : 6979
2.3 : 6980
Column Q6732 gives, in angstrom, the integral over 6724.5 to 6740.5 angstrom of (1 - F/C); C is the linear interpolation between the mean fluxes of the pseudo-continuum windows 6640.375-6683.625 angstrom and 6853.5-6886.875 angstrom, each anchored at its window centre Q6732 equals 0.4 angstrom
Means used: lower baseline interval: 2.64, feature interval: 2.47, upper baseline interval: 2.34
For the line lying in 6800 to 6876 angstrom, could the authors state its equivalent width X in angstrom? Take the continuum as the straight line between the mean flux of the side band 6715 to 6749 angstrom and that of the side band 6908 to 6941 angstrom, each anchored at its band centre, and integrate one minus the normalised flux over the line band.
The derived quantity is 3.5 angstrom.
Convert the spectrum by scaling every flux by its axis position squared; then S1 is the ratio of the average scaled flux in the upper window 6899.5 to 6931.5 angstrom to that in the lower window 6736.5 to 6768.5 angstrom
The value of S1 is 1.1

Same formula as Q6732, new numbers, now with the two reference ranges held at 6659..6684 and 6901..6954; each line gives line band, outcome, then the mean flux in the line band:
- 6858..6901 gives 1.6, 2.4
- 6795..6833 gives 2.2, 2.4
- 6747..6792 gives 3.1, 2.4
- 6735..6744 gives 0.6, 2.43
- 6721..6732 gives 0.3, 2.56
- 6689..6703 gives 0.4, 2.57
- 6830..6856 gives 1.8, 2.35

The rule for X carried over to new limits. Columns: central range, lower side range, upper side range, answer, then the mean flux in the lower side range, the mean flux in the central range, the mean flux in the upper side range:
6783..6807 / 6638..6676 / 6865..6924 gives 1.0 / 2.63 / 2.43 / 2.46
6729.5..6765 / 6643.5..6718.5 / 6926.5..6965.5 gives 1.5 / 2.62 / 2.45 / 2.37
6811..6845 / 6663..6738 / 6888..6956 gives 2.3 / 2.6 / 2.35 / 2.47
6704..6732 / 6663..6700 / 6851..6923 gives 0.0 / 2.63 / 2.6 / 2.44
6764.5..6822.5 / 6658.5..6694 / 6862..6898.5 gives 2.4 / 2.64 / 2.39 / 2.39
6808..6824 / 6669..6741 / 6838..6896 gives 0.6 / 2.59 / 2.35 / 2.36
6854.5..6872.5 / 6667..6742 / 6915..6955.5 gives 0.9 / 2.59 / 2.34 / 2.4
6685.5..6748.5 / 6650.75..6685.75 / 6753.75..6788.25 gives -0.8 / 2.64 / 2.55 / 2.39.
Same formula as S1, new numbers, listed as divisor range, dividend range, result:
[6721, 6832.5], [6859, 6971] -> 1.04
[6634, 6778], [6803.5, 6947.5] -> 0.99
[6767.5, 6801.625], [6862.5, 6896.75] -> 1.02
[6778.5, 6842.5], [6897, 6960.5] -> 1.06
